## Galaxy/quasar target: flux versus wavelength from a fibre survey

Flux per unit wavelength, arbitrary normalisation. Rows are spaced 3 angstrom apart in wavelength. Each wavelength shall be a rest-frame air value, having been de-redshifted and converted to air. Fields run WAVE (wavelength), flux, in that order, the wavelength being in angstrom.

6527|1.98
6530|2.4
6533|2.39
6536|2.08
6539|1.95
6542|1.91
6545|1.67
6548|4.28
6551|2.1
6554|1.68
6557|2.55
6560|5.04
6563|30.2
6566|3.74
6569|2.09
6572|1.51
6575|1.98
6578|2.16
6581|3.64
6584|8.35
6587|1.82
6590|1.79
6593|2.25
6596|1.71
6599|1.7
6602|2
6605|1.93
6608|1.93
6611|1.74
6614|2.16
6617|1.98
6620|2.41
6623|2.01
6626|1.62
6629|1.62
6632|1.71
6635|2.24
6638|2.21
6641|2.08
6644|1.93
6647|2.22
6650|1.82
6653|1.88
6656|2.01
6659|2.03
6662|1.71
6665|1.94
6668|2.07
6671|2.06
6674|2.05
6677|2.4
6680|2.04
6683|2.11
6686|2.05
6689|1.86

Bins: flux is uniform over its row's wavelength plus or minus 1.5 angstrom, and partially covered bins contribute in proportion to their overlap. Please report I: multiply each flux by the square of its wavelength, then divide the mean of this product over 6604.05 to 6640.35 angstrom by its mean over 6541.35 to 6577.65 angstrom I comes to 0.41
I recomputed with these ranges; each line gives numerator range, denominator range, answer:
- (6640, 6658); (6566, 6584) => 0.70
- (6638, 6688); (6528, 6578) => 0.51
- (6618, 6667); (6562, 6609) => 0.50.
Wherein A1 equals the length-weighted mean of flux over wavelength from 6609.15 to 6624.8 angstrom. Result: 2.05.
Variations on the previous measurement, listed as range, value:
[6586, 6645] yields 1.94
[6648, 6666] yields 1.91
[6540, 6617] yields 3.63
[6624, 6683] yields 1.98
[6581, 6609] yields 2.68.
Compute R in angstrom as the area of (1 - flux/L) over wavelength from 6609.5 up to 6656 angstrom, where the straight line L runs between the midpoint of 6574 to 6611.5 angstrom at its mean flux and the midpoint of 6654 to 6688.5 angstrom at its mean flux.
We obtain 6.4 angstrom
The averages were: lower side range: 2.57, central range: 1.98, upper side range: 2.04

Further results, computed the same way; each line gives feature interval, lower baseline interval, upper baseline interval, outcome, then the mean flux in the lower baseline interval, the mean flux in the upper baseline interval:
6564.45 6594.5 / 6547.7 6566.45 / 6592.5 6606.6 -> 9.0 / 7.45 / 1.89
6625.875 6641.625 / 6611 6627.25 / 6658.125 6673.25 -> 0.5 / 2.02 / 1.96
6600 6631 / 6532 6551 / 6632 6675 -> 2.8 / 2.36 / 2.01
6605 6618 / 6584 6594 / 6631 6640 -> 2.9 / 2.9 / 2.07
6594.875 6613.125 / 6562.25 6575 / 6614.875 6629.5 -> 9.1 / 7.29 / 1.96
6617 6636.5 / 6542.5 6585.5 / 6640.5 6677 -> 6.9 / 5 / 2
